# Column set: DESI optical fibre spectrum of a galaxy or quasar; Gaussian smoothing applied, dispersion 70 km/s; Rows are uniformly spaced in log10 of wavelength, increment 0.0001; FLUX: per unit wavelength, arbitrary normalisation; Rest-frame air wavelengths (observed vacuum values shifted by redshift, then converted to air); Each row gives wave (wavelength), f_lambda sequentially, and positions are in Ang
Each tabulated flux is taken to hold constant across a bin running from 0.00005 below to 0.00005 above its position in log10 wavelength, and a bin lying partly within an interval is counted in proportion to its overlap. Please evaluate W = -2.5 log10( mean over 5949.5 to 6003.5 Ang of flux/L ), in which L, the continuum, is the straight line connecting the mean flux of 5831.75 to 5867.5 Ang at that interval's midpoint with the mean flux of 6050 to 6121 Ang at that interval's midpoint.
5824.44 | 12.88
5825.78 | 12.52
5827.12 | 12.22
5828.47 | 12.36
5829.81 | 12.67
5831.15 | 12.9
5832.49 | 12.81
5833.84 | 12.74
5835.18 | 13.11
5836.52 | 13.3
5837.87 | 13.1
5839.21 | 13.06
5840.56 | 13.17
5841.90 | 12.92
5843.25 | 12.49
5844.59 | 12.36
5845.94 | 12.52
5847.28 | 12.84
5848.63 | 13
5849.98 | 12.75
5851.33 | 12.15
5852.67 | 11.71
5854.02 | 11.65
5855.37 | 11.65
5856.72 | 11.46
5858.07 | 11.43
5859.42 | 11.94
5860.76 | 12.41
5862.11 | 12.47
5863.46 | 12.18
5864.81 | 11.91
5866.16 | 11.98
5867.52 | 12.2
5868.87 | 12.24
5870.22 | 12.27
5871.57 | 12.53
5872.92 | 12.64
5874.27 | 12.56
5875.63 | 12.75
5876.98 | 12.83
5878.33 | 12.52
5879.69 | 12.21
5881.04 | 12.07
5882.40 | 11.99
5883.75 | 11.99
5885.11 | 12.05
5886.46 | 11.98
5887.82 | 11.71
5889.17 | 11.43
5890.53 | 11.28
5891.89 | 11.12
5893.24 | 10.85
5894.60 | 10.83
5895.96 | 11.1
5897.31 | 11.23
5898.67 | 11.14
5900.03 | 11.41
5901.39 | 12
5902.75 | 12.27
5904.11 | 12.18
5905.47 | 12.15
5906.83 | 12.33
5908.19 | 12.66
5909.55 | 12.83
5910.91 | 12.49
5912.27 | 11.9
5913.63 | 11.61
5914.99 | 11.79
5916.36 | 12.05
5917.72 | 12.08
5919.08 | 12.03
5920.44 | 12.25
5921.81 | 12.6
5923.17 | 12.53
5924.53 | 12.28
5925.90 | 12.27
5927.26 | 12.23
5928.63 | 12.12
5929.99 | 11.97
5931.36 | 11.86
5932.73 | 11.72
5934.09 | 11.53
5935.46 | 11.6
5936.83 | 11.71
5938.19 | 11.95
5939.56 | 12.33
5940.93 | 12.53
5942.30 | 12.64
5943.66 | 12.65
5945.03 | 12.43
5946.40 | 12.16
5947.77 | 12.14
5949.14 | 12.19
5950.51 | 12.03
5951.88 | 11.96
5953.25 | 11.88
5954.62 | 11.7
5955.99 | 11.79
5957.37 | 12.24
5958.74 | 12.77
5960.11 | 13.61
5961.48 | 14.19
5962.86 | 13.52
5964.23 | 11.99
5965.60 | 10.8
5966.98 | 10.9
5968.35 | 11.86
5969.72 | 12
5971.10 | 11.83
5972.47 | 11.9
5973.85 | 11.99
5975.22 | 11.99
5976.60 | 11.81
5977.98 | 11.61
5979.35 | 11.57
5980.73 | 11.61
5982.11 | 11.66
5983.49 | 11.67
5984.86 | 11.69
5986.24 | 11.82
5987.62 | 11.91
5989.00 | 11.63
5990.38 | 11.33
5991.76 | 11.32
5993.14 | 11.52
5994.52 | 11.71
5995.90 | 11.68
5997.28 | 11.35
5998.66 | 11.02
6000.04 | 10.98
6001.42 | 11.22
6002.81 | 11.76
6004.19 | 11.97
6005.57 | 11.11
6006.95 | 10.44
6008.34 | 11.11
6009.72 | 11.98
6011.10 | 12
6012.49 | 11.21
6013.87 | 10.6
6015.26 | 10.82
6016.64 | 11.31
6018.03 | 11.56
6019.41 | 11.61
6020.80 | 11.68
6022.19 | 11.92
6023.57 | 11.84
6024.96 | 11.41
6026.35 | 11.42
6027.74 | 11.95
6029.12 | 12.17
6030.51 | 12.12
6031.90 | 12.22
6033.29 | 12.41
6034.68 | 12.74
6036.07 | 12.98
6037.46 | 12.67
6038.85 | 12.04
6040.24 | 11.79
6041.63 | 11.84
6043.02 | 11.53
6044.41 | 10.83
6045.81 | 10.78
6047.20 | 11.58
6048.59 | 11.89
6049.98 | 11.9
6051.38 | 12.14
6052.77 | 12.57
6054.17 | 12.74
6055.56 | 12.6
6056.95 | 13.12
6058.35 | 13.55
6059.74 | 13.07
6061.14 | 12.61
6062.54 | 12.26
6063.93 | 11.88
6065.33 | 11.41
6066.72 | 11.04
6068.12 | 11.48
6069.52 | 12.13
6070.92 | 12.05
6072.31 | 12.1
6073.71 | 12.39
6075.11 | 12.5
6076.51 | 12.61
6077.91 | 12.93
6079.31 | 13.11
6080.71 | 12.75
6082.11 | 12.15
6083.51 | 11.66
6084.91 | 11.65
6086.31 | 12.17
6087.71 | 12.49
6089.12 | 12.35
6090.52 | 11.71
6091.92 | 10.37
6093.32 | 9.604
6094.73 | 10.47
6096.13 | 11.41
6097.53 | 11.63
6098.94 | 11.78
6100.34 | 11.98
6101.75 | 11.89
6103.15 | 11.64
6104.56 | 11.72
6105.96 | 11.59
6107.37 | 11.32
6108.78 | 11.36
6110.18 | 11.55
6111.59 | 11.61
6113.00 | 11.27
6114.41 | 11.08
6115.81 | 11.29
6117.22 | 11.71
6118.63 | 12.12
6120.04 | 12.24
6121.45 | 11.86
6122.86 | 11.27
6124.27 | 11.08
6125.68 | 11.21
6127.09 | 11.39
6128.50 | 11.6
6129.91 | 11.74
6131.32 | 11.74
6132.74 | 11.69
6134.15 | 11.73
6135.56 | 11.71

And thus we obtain 0.03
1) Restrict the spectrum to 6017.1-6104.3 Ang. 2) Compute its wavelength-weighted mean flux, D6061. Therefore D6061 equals 12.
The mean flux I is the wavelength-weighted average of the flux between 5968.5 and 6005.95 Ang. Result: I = 11.6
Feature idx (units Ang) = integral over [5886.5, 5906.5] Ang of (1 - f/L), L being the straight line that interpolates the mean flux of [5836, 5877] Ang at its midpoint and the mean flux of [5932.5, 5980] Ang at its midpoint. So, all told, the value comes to 1.2 Ang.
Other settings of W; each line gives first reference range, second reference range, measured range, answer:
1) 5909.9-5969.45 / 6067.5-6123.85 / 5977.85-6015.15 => 0.05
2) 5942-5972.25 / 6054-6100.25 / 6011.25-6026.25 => 0.07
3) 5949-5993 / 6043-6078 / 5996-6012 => 0.06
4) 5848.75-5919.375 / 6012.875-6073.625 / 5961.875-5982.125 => 0.01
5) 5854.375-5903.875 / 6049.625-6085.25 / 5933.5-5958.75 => 0.00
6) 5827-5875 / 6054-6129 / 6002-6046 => 0.03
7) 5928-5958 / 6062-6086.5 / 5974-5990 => 0.03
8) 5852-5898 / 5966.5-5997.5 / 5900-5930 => -0.03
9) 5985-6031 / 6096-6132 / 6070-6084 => -0.08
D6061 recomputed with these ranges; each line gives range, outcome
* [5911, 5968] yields 12.2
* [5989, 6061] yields 11.8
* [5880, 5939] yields 11.9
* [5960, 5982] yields 12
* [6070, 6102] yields 11.9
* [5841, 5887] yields 12.3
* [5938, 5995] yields 12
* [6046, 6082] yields 12.3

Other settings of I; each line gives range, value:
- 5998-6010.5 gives 11.3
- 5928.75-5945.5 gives 12.1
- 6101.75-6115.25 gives 11.5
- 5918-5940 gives 12.1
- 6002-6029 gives 11.5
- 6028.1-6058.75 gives 12.2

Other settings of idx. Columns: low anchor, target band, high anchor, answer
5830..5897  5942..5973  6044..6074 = -0.14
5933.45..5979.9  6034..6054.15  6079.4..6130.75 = -0.28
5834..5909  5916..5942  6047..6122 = -0.01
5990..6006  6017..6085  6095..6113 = -3.59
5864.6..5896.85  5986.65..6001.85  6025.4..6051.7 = 0.65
